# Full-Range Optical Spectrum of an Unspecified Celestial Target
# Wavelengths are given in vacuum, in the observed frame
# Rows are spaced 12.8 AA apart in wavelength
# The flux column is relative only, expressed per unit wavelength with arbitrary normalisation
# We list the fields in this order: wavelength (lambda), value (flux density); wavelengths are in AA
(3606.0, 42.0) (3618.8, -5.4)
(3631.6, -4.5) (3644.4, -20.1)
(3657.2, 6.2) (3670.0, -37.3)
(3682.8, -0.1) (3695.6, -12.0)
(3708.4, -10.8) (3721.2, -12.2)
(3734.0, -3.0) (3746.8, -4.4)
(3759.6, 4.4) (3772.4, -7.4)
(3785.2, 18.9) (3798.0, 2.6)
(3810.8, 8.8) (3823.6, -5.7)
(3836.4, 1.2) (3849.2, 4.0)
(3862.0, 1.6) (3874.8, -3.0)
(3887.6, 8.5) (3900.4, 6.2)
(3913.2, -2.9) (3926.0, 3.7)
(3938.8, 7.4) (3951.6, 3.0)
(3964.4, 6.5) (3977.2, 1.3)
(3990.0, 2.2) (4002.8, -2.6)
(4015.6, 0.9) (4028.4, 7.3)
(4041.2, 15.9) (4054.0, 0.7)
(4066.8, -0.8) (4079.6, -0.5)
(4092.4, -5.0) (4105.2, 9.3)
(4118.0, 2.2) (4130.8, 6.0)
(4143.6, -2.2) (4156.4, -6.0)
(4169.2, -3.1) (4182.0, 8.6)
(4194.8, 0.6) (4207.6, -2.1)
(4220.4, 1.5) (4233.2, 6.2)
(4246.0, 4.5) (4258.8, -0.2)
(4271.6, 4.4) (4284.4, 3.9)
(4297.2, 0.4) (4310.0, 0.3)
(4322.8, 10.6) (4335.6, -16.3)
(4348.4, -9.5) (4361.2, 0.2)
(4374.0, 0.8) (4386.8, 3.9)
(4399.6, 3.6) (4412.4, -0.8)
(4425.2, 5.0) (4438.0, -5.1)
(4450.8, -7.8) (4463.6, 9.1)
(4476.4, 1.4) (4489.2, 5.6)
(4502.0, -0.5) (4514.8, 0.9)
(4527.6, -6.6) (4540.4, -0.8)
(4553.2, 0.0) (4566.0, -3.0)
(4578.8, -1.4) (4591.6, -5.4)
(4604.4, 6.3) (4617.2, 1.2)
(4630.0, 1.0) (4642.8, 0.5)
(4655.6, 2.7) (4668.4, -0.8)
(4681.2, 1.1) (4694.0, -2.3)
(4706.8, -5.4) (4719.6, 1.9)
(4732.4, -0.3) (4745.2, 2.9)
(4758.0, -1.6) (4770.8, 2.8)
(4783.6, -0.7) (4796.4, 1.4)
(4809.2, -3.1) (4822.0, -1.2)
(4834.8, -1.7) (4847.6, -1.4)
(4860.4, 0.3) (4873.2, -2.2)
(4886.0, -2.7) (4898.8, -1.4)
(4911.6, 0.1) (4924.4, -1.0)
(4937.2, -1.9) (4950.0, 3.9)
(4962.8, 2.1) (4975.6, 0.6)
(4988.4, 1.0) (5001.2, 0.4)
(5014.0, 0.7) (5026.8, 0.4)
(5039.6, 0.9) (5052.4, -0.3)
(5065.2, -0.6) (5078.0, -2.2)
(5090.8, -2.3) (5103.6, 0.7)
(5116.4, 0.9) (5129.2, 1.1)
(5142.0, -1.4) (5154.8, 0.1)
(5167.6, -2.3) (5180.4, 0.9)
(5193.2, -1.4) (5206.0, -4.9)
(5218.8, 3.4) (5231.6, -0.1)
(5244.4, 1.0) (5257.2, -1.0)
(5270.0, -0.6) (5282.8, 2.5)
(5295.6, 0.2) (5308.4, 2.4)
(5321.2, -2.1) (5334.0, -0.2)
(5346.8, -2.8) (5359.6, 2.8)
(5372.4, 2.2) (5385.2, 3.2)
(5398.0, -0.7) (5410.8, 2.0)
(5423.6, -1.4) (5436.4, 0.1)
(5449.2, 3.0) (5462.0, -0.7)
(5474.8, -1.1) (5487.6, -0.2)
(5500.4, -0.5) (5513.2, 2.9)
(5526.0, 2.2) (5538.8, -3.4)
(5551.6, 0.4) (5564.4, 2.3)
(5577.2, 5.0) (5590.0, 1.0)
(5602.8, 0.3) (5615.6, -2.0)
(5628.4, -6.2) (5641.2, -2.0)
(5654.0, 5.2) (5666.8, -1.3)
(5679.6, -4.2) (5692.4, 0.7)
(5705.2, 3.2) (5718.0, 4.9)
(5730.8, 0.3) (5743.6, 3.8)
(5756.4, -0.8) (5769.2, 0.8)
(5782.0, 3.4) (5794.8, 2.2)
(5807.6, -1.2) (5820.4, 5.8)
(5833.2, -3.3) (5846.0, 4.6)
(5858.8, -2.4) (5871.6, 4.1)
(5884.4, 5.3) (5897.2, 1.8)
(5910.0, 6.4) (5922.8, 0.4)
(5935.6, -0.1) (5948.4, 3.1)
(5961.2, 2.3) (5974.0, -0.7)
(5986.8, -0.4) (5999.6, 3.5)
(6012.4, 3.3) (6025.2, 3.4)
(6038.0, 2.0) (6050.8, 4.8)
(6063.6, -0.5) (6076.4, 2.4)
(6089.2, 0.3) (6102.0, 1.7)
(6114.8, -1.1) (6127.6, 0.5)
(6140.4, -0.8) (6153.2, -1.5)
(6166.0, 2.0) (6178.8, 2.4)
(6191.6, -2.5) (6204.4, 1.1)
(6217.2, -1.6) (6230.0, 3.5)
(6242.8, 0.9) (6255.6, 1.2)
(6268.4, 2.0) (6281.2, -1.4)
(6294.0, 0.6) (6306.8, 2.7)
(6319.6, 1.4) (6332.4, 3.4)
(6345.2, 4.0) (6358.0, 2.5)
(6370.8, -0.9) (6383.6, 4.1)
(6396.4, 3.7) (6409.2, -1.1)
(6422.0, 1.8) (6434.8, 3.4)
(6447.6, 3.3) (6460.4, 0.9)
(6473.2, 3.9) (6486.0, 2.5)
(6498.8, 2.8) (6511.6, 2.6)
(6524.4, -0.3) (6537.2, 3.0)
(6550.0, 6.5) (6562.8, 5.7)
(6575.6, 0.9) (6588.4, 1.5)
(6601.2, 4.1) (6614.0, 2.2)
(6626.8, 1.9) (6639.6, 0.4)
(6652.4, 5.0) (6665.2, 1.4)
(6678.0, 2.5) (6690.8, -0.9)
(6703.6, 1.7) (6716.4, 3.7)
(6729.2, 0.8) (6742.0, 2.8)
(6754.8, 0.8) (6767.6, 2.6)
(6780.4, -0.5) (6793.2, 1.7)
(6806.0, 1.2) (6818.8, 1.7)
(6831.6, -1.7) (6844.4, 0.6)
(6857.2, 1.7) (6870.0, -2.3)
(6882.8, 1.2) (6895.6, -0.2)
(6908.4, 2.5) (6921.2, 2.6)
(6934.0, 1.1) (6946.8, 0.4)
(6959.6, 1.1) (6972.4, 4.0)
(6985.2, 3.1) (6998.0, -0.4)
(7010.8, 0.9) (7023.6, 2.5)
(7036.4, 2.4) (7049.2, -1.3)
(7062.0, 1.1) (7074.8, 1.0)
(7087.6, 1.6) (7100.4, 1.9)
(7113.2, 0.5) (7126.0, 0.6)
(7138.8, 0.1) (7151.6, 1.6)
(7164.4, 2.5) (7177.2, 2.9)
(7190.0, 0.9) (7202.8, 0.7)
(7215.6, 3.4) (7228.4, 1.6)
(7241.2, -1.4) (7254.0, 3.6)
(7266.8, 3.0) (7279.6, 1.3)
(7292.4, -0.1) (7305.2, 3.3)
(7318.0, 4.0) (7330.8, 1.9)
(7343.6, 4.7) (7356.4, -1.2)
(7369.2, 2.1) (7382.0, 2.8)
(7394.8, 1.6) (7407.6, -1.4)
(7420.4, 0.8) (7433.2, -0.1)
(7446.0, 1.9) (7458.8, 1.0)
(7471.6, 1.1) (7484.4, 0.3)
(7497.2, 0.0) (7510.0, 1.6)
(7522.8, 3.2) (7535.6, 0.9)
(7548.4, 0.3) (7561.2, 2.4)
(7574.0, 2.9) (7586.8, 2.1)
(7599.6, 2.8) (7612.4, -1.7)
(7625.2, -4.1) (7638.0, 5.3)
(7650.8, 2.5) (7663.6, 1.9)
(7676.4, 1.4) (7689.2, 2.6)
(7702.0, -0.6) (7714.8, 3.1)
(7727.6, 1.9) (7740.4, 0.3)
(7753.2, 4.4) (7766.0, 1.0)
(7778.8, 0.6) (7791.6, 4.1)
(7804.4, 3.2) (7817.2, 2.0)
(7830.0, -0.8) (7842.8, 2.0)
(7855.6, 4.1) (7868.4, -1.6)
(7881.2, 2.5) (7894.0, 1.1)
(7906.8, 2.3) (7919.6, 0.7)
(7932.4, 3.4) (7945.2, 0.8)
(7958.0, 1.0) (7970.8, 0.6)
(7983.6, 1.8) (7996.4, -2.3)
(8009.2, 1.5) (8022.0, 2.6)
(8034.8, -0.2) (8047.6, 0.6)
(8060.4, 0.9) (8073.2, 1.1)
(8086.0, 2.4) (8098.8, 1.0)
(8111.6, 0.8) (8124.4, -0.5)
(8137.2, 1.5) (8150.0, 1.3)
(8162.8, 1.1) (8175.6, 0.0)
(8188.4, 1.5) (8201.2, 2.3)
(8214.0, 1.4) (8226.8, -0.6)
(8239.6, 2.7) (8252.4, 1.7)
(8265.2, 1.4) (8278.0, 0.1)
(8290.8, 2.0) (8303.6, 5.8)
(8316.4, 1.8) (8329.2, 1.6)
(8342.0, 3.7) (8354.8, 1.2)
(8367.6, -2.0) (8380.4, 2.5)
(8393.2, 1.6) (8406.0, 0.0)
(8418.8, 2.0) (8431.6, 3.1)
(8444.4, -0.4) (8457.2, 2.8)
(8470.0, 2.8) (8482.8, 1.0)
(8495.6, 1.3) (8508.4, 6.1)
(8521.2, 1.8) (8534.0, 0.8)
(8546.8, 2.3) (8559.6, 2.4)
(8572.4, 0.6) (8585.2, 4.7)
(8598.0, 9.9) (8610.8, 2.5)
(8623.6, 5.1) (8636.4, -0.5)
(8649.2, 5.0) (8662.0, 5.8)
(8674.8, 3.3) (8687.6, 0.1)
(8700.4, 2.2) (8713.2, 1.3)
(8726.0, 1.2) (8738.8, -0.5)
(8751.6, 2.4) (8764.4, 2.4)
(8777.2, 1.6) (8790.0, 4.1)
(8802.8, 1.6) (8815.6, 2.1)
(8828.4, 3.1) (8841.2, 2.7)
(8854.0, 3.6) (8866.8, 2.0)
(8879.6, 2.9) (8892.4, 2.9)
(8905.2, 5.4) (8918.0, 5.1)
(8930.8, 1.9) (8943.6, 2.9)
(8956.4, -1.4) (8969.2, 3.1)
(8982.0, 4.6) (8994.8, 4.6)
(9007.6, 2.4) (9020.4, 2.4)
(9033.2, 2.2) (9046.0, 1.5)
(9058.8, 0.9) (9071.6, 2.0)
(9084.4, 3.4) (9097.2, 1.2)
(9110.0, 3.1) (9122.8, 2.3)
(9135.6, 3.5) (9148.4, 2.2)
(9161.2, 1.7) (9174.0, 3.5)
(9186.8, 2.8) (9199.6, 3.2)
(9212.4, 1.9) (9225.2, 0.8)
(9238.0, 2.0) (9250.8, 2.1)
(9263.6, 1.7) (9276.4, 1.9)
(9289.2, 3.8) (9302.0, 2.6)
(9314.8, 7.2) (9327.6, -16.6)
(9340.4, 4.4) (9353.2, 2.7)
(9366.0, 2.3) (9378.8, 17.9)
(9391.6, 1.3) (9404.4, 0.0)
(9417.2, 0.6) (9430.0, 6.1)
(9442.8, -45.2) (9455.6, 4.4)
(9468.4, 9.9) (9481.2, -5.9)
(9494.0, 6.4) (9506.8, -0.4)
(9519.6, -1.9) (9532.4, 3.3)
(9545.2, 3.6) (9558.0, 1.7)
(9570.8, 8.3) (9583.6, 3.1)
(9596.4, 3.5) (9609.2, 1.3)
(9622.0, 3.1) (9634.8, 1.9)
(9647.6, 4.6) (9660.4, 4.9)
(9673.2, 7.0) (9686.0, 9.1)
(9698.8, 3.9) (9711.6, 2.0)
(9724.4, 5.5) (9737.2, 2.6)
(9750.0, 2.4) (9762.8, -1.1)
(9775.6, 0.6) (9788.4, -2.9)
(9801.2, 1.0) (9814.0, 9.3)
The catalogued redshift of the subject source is 1.305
